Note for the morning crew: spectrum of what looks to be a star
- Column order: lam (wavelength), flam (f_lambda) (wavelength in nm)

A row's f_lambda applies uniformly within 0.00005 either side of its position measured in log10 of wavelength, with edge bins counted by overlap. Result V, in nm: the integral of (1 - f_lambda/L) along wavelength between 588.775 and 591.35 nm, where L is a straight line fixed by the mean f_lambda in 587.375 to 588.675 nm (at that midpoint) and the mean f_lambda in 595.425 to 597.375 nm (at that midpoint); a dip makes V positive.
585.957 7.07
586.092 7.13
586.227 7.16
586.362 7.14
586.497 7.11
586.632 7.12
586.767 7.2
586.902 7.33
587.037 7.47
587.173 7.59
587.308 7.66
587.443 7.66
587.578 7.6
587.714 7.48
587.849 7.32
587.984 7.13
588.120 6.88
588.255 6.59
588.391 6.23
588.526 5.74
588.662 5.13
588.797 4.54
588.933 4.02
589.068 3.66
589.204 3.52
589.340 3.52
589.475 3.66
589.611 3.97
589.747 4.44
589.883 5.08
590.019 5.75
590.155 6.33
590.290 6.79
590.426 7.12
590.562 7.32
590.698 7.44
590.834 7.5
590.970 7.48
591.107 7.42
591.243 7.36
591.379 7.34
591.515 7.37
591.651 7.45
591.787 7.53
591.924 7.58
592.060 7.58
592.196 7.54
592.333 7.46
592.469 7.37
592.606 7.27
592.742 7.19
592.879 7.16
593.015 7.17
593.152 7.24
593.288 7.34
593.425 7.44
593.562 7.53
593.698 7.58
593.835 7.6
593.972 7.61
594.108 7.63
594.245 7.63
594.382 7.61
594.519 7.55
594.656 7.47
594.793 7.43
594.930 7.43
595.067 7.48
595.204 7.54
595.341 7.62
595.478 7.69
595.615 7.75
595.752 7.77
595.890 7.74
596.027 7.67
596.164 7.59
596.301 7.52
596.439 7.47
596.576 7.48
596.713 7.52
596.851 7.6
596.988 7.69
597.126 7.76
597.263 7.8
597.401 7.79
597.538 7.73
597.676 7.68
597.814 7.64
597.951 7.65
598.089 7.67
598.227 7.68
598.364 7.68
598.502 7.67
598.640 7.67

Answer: 0.50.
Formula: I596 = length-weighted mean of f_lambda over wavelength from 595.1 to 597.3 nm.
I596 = 7.63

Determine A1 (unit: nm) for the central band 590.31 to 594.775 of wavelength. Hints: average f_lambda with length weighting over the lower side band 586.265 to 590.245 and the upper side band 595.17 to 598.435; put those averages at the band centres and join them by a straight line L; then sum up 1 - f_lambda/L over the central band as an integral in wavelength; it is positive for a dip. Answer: -0.38 nm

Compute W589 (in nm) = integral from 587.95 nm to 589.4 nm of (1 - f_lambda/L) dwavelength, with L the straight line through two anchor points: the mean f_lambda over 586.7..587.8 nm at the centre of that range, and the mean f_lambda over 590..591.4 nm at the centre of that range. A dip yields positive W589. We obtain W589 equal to 0.44 nm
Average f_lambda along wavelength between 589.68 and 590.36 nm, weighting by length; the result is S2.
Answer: 5.69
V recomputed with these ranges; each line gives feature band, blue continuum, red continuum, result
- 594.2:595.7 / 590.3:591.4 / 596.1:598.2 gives -0.006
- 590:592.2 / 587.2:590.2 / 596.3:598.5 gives -0.371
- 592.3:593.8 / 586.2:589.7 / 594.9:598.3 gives -0.067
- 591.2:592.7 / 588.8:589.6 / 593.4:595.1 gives -0.422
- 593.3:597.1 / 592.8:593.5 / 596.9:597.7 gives -0.039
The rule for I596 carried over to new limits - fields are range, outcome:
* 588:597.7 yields 6.92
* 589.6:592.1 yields 6.84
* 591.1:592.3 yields 7.47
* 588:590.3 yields 5.05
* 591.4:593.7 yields 7.39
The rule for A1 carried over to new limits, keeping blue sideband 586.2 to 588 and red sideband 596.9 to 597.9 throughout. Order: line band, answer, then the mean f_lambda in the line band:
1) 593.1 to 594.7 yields 0.017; 7.52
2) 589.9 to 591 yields 0.092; 6.87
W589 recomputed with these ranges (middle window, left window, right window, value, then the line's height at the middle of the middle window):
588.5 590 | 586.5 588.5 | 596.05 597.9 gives 0.613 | 7.28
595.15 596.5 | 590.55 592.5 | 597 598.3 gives -0.001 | 7.63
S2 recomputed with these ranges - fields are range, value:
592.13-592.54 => 7.44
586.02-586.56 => 7.13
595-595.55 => 7.59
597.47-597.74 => 7.69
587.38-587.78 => 7.57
